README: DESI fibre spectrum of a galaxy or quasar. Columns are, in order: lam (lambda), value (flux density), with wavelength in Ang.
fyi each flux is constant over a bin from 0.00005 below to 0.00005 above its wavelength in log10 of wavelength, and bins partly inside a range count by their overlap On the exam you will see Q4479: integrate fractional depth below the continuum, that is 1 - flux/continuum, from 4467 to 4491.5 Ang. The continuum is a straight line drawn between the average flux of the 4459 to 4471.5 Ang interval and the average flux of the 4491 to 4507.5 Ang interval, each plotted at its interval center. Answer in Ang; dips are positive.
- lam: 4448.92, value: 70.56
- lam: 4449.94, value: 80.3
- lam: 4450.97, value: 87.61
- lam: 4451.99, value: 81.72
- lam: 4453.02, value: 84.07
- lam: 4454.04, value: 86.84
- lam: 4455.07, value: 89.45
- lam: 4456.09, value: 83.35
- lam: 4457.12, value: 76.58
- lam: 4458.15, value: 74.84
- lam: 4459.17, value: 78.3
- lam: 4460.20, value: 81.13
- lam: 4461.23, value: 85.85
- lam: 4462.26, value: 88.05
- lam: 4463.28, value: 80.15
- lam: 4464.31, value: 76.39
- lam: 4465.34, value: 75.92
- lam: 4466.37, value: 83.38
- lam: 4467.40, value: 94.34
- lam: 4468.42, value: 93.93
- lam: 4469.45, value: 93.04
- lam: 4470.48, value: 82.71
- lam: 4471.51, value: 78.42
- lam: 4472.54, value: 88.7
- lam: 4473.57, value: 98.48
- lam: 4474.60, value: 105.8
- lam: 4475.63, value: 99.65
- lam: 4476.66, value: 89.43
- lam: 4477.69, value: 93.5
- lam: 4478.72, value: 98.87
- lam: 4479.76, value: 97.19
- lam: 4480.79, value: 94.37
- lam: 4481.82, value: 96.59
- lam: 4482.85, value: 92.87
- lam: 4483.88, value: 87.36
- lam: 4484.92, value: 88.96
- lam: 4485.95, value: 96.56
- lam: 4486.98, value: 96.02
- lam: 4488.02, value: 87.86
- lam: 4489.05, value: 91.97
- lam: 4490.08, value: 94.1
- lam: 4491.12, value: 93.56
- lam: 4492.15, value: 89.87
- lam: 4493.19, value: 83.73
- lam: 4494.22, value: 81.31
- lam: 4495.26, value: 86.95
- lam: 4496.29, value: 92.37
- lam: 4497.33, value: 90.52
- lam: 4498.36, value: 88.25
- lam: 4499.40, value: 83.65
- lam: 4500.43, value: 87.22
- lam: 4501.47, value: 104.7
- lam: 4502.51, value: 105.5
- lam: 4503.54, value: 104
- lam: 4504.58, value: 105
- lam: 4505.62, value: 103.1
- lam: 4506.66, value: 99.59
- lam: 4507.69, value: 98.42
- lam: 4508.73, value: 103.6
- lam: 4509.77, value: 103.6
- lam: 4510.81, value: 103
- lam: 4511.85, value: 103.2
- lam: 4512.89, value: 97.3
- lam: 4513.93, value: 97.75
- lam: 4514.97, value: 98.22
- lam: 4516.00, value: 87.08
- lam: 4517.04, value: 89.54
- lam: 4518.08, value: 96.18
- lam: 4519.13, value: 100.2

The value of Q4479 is -1.4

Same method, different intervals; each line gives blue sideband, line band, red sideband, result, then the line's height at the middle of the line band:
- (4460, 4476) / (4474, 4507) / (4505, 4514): 0.3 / 95.1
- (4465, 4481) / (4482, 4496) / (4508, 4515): 0.8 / 95.6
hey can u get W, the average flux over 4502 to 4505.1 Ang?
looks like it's 105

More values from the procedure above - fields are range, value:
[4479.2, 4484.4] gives 93.6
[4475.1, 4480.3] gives 95.7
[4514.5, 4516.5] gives 93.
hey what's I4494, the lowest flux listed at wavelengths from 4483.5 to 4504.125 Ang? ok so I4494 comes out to 81.31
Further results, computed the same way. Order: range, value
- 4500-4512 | 87.22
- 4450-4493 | 74.84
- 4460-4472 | 75.92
